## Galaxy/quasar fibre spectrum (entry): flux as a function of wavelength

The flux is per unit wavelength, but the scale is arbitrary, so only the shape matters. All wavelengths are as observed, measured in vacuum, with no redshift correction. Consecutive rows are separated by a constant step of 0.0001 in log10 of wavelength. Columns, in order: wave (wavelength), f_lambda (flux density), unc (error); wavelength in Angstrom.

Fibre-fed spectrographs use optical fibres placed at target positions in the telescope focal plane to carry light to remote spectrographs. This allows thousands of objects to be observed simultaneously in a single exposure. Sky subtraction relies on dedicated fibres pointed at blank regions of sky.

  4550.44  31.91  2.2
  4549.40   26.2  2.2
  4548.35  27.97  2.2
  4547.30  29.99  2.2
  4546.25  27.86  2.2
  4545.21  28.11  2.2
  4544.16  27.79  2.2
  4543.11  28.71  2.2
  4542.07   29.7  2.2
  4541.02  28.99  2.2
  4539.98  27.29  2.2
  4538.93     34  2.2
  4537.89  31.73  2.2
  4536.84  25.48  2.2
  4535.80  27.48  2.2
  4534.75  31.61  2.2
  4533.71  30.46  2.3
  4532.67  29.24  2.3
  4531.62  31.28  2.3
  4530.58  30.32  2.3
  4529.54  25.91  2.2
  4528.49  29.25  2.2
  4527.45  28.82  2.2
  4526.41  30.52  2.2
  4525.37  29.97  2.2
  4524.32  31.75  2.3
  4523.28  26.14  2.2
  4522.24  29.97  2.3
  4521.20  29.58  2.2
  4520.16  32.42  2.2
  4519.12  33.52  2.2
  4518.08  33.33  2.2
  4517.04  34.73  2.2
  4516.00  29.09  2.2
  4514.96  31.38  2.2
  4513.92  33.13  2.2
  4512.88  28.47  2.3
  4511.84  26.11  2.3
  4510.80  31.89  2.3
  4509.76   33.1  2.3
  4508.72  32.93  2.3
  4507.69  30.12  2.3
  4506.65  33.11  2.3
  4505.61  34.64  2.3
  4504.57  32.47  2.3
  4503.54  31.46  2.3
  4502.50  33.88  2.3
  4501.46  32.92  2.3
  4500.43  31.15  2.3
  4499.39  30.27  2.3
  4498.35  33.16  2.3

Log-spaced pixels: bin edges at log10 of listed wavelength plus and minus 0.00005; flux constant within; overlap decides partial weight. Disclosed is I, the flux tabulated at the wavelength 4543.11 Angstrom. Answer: 28.71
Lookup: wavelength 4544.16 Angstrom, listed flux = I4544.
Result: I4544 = 27.79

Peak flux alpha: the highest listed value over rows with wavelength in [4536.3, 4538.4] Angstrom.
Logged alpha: 31.73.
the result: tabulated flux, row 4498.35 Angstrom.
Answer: 33.16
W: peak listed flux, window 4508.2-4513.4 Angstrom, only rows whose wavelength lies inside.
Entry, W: 33.1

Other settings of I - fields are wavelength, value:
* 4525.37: 29.97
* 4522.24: 29.97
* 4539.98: 27.29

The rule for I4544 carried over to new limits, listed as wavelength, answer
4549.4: 26.2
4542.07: 29.7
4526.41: 30.52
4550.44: 31.91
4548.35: 27.97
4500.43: 31.15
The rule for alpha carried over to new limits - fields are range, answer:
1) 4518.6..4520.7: 33.52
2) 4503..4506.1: 34.64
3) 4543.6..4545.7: 28.11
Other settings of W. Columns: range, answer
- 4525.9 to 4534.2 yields 31.28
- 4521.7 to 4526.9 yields 31.75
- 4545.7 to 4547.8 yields 29.99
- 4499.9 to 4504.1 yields 33.88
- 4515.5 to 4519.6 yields 34.73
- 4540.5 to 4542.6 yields 29.7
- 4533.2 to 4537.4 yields 31.61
